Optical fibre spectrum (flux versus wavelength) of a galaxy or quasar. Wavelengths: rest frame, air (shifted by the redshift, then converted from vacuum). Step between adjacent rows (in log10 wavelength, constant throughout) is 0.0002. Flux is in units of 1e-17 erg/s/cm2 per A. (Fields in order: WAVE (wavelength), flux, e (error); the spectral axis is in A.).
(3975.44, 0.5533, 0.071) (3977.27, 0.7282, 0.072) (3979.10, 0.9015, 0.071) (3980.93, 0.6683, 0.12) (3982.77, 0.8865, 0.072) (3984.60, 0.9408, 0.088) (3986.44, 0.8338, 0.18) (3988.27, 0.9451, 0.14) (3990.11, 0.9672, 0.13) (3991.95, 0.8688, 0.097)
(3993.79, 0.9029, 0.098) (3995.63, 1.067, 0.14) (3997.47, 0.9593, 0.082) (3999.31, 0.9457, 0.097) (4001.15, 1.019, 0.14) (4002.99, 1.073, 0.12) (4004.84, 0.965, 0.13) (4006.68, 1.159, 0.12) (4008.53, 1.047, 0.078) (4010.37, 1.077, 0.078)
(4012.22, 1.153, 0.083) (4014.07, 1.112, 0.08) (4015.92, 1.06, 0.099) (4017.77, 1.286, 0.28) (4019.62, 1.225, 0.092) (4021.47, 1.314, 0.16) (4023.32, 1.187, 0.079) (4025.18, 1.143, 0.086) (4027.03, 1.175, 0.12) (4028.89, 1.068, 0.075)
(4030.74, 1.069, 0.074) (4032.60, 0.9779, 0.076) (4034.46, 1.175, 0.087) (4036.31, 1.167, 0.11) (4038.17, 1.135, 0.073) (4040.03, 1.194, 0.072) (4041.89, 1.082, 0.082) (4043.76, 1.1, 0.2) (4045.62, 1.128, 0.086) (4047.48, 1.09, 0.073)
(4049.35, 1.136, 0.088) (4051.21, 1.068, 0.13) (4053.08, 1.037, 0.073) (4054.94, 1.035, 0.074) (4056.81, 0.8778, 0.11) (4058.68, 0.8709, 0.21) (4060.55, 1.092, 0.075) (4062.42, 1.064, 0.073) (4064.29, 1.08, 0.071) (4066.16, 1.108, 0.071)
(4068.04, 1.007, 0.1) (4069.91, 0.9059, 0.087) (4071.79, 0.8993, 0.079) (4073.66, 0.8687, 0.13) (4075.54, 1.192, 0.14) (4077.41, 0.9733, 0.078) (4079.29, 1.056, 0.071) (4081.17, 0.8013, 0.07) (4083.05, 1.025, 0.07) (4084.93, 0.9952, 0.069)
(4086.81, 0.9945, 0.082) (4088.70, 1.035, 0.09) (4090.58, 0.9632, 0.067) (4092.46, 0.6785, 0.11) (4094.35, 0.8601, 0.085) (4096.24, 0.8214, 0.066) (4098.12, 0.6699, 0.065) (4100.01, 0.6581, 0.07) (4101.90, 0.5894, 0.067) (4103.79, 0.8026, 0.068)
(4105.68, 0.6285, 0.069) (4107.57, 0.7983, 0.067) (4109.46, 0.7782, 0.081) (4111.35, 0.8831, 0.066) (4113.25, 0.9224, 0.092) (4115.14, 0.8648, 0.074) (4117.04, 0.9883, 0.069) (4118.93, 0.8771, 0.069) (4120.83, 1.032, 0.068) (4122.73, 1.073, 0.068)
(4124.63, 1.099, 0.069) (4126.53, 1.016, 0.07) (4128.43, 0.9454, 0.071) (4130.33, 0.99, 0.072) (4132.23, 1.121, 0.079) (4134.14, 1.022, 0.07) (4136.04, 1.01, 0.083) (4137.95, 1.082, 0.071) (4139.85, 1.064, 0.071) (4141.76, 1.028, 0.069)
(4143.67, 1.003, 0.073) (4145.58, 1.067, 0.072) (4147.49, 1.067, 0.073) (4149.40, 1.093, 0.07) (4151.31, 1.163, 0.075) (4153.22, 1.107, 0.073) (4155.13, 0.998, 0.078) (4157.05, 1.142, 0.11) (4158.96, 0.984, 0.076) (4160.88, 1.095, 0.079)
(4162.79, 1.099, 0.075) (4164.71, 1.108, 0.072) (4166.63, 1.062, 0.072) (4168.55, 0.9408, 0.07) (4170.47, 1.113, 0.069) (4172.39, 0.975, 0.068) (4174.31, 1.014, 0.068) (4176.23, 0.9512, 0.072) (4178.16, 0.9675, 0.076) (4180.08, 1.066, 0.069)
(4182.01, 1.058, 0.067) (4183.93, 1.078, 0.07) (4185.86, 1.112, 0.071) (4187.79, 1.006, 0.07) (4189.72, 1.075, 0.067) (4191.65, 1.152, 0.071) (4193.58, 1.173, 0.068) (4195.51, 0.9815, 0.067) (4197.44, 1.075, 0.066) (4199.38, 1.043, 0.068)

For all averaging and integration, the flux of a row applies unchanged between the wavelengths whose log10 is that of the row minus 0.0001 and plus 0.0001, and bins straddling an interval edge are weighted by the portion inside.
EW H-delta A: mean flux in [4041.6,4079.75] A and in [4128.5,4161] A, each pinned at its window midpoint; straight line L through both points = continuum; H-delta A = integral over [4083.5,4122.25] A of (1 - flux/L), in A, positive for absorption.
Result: 7.3 A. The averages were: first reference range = 1.03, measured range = 0.847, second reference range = 1.06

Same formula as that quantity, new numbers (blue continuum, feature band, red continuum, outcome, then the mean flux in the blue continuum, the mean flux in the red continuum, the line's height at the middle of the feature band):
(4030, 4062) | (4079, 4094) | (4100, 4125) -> 0.1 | 1.07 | 0.859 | 0.942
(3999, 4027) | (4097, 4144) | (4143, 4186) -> 6.9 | 1.12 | 1.05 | 1.07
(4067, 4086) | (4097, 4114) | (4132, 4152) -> 4.5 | 0.973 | 1.06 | 1.01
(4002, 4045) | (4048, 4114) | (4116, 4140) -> 9.4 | 1.13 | 1.02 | 1.07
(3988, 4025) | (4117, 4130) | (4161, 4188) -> 0.6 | 1.07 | 1.04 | 1.05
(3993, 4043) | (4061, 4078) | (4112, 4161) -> 0.9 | 1.1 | 1.03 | 1.07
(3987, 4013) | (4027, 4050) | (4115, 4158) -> -2.2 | 1.01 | 1.04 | 1.02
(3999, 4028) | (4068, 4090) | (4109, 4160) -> 1.8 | 1.12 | 1.02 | 1.07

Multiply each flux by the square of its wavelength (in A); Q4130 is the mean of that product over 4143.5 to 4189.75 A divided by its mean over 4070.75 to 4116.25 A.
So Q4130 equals 1.26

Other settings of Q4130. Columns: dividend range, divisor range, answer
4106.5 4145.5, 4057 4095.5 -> 1.04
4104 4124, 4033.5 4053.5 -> 0.82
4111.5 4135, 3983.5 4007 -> 1.09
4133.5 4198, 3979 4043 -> 1.08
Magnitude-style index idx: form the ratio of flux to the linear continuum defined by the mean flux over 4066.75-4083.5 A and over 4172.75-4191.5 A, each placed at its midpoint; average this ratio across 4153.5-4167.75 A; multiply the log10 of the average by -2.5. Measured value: -0.05 mag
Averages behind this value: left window 0.971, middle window 1.07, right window 1.04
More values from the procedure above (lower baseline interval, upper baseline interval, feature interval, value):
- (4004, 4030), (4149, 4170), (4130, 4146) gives 0.04 mag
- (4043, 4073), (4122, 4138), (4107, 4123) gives 0.14 mag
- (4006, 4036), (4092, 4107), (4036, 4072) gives -0.10 mag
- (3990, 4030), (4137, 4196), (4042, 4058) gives 0.02 mag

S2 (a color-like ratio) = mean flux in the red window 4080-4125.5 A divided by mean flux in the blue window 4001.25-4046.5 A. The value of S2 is 0.8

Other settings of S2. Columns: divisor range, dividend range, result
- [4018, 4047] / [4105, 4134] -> 0.82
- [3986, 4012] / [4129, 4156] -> 1.06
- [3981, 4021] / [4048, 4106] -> 0.91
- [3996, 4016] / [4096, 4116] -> 0.73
